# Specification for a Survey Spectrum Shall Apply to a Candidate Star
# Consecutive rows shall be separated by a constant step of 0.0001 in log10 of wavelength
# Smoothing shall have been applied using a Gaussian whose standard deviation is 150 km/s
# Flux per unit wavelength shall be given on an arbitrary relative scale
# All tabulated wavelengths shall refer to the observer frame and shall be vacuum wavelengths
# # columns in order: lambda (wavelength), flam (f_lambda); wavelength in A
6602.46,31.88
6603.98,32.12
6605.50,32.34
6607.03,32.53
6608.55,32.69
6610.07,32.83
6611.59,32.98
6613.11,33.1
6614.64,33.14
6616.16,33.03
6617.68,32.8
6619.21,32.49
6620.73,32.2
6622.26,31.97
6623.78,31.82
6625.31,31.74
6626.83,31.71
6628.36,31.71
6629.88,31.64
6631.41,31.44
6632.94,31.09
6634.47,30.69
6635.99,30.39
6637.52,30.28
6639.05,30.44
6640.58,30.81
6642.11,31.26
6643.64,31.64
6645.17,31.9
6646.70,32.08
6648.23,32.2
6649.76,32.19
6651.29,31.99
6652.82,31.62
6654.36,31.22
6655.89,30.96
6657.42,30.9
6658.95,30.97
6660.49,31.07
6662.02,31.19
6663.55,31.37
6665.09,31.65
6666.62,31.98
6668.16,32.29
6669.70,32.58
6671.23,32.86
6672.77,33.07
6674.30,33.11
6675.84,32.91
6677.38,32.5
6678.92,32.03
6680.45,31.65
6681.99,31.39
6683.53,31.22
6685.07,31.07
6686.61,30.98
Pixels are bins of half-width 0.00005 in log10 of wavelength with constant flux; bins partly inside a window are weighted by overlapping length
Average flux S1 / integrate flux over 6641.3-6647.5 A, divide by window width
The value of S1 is 31.7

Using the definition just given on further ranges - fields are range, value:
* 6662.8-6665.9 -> 31.5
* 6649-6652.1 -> 32.1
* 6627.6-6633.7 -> 31.5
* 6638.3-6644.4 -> 31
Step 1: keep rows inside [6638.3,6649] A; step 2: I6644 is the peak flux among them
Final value 32.2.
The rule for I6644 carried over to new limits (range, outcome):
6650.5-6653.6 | 31.99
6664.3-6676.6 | 33.11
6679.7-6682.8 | 31.65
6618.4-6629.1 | 32.49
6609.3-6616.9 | 33.14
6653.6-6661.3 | 31.22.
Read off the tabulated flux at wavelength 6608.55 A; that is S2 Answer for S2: 32.69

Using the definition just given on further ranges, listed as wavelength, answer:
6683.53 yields 31.22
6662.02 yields 31.19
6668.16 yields 32.29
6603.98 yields 32.12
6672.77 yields 33.07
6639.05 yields 30.44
